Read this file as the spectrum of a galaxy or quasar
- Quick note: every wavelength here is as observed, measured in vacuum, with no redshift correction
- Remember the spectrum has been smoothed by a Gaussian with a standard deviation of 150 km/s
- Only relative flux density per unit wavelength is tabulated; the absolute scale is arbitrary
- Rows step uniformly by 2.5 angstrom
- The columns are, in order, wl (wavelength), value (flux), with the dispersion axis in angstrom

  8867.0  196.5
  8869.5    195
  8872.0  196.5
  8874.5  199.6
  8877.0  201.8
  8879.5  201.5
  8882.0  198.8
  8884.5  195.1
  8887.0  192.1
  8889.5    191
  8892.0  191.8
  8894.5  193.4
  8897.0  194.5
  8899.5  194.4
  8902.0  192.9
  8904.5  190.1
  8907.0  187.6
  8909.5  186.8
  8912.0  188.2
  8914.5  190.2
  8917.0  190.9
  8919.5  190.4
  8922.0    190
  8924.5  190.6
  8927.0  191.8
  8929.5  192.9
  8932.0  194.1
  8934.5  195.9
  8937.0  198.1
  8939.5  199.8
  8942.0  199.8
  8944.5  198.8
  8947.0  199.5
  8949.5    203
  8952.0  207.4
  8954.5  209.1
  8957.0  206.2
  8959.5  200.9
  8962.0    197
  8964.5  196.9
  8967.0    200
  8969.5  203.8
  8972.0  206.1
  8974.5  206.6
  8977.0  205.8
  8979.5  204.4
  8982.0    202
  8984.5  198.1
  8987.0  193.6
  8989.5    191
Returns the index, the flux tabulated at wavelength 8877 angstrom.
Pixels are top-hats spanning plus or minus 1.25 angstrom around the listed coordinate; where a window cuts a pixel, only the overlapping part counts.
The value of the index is 201.8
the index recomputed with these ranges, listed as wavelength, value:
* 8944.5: 198.8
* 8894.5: 193.4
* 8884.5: 195.1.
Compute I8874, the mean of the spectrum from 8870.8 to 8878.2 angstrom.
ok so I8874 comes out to 199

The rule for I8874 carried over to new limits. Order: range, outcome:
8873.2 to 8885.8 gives 199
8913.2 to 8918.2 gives 191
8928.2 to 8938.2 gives 195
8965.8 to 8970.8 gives 202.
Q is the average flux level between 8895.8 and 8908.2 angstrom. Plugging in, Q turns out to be 192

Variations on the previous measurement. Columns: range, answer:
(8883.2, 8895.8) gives 193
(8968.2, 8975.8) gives 205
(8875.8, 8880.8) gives 202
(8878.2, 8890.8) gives 196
